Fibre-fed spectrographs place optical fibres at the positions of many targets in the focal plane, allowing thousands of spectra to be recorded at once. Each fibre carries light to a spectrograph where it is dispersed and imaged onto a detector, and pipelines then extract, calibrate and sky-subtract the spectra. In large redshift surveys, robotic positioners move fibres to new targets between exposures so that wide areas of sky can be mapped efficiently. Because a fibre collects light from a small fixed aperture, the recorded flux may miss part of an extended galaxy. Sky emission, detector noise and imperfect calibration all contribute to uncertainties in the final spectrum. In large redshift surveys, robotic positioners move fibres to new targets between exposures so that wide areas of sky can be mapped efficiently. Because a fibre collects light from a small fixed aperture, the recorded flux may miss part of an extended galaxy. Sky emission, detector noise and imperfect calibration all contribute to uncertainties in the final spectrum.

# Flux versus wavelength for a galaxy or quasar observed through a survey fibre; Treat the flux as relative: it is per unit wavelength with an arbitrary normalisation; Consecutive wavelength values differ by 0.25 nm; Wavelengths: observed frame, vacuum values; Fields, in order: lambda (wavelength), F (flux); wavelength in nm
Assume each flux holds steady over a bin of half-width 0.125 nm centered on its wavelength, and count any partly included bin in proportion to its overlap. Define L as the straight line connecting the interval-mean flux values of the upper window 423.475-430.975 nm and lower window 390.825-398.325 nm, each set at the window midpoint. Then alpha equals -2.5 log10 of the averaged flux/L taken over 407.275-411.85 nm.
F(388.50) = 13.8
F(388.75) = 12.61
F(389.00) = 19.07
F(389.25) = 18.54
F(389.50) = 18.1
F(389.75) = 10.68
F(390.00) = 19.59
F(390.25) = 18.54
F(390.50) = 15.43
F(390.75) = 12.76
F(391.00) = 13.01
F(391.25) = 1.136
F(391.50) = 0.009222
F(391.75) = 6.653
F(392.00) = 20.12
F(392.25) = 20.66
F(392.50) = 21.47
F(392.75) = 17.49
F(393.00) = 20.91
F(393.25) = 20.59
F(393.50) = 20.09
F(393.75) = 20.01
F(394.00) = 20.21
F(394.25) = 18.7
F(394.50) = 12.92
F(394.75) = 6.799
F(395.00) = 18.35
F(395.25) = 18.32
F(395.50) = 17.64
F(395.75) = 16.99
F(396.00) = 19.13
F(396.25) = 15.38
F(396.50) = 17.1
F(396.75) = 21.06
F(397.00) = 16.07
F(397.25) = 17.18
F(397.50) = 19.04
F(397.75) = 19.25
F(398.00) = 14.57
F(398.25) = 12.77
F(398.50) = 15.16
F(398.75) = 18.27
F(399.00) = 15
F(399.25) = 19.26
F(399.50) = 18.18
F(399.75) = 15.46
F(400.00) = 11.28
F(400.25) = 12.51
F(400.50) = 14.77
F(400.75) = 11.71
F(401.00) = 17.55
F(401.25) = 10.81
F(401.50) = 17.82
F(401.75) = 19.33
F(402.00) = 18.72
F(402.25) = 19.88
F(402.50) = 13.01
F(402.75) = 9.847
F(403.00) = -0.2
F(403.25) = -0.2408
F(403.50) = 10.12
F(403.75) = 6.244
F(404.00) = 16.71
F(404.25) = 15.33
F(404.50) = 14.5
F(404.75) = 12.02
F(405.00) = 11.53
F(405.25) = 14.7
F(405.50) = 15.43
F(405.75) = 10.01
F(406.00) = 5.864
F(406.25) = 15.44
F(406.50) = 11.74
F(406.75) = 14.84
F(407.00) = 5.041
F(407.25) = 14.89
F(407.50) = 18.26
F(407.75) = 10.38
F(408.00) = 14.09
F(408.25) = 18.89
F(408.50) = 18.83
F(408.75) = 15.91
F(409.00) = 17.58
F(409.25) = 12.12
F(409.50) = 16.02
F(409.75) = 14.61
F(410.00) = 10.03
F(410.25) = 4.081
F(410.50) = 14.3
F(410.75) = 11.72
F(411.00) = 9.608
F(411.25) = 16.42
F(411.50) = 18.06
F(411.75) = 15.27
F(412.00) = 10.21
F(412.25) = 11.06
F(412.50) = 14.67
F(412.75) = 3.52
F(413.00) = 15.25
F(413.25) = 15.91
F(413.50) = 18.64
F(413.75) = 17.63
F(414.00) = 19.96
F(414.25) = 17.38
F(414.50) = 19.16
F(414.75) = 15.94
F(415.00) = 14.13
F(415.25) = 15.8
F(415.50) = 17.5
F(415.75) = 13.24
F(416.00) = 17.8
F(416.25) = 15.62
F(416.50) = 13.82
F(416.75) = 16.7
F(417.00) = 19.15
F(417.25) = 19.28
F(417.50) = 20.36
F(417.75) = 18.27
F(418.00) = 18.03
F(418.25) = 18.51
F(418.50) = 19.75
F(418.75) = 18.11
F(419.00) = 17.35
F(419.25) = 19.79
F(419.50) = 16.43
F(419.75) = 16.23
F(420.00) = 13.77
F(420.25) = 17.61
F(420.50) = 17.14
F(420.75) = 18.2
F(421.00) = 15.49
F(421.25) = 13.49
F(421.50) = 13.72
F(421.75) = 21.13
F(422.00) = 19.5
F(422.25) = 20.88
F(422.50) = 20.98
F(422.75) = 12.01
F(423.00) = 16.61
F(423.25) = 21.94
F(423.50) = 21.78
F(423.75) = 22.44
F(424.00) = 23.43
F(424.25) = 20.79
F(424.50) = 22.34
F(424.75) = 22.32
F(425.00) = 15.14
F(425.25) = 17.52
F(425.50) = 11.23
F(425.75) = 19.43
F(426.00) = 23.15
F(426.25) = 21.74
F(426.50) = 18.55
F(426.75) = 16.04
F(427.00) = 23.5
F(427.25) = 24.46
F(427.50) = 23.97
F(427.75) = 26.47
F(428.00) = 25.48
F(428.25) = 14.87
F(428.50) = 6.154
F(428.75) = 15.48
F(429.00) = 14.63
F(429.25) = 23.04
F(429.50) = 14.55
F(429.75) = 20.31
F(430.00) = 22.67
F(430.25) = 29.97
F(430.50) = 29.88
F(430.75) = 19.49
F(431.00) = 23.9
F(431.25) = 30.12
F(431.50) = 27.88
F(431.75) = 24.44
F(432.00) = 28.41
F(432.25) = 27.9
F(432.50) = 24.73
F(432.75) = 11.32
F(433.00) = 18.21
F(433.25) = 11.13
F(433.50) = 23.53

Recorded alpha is 0.26 mag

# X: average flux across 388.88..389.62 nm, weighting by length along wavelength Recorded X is 18.6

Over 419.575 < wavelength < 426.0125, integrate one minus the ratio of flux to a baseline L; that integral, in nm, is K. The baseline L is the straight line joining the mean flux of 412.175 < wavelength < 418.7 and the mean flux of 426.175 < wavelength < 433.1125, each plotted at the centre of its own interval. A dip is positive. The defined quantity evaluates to 0.31 nm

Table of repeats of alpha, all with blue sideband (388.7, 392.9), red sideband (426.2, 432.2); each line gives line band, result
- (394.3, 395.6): 0.03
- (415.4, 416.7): 0.24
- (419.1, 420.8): 0.19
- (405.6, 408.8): 0.31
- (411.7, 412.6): 0.43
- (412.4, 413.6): 0.37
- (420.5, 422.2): 0.19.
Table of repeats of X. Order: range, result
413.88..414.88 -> 18.1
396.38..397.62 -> 18.1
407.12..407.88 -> 14.4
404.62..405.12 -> 11.8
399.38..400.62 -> 14.4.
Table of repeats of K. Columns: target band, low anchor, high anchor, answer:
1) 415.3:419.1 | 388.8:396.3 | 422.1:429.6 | 0.198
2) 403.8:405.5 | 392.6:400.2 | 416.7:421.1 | 0.340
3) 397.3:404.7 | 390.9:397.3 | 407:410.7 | 0.526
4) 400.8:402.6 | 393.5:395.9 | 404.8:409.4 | -0.185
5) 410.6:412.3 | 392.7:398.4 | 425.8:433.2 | 0.534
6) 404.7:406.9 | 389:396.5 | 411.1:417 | 0.465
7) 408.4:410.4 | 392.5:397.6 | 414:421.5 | 0.430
